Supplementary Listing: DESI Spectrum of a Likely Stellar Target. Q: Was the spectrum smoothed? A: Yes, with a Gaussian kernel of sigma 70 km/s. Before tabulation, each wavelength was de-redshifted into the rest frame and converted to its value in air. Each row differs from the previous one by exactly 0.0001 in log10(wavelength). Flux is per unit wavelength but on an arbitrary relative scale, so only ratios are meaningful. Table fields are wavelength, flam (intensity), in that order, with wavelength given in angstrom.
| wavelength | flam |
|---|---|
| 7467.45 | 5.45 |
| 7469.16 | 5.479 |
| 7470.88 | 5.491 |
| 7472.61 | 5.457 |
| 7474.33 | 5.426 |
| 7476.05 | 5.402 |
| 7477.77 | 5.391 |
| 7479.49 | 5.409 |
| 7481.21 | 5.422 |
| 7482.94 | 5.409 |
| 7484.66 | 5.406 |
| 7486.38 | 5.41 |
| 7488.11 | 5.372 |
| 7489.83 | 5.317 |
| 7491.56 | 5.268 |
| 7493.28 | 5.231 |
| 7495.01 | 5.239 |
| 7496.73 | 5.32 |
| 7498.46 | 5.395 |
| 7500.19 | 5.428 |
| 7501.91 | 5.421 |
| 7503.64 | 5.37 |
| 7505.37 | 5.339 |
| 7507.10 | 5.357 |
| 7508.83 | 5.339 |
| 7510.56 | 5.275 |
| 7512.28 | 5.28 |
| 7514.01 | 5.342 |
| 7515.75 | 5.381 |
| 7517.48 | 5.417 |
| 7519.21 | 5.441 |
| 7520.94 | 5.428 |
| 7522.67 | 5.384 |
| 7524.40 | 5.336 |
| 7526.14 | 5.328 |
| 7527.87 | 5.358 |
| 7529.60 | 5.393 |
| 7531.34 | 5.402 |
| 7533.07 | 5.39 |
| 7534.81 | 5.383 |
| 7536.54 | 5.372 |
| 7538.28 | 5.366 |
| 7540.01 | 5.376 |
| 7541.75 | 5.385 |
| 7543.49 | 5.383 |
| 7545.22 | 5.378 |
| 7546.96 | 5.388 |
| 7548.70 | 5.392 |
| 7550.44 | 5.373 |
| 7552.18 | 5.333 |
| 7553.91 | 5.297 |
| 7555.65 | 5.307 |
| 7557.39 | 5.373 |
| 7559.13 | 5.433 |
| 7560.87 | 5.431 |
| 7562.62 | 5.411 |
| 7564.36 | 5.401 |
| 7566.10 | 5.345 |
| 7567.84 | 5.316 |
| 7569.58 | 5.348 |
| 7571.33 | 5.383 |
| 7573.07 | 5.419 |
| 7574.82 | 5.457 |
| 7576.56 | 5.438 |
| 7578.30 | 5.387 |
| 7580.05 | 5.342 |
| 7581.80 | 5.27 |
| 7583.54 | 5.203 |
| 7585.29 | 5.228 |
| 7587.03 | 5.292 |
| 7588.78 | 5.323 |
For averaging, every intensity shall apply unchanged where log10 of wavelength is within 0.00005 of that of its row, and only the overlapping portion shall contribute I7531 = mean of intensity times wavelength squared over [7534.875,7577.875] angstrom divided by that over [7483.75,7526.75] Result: 1.02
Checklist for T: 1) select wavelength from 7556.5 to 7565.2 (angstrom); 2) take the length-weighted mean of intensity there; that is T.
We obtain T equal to 5.41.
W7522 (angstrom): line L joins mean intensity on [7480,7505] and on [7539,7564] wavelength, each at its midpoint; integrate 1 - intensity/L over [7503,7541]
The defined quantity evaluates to 0.0 angstrom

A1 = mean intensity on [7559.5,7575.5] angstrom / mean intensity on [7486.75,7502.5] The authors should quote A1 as 1.01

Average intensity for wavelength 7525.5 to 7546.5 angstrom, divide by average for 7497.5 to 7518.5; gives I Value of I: 1.00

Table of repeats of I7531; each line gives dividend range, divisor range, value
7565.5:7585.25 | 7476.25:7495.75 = 1.02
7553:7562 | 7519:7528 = 1.01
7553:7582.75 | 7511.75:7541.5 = 1.01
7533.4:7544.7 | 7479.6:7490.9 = 1.01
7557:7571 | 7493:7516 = 1.02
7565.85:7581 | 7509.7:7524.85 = 1.02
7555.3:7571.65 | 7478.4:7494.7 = 1.02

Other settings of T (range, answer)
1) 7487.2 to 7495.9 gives 5.29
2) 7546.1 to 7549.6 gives 5.38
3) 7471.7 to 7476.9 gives 5.42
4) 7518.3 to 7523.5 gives 5.42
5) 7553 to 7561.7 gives 5.37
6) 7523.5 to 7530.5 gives 5.35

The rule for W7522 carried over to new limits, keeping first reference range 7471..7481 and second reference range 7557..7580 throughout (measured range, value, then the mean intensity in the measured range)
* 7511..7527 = 0.1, 5.37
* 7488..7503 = 0.2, 5.33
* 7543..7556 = 0.1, 5.36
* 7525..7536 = 0.1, 5.37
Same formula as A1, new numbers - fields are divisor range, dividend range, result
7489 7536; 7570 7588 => 1.00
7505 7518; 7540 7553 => 1.01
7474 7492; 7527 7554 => 1.00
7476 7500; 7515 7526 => 1.01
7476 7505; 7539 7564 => 1.00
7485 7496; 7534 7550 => 1.01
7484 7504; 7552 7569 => 1.00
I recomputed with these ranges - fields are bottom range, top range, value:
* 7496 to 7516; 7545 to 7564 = 1.00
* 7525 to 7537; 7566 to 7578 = 1.00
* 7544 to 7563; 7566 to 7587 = 0.99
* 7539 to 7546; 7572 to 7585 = 0.99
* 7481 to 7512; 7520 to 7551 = 1.01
